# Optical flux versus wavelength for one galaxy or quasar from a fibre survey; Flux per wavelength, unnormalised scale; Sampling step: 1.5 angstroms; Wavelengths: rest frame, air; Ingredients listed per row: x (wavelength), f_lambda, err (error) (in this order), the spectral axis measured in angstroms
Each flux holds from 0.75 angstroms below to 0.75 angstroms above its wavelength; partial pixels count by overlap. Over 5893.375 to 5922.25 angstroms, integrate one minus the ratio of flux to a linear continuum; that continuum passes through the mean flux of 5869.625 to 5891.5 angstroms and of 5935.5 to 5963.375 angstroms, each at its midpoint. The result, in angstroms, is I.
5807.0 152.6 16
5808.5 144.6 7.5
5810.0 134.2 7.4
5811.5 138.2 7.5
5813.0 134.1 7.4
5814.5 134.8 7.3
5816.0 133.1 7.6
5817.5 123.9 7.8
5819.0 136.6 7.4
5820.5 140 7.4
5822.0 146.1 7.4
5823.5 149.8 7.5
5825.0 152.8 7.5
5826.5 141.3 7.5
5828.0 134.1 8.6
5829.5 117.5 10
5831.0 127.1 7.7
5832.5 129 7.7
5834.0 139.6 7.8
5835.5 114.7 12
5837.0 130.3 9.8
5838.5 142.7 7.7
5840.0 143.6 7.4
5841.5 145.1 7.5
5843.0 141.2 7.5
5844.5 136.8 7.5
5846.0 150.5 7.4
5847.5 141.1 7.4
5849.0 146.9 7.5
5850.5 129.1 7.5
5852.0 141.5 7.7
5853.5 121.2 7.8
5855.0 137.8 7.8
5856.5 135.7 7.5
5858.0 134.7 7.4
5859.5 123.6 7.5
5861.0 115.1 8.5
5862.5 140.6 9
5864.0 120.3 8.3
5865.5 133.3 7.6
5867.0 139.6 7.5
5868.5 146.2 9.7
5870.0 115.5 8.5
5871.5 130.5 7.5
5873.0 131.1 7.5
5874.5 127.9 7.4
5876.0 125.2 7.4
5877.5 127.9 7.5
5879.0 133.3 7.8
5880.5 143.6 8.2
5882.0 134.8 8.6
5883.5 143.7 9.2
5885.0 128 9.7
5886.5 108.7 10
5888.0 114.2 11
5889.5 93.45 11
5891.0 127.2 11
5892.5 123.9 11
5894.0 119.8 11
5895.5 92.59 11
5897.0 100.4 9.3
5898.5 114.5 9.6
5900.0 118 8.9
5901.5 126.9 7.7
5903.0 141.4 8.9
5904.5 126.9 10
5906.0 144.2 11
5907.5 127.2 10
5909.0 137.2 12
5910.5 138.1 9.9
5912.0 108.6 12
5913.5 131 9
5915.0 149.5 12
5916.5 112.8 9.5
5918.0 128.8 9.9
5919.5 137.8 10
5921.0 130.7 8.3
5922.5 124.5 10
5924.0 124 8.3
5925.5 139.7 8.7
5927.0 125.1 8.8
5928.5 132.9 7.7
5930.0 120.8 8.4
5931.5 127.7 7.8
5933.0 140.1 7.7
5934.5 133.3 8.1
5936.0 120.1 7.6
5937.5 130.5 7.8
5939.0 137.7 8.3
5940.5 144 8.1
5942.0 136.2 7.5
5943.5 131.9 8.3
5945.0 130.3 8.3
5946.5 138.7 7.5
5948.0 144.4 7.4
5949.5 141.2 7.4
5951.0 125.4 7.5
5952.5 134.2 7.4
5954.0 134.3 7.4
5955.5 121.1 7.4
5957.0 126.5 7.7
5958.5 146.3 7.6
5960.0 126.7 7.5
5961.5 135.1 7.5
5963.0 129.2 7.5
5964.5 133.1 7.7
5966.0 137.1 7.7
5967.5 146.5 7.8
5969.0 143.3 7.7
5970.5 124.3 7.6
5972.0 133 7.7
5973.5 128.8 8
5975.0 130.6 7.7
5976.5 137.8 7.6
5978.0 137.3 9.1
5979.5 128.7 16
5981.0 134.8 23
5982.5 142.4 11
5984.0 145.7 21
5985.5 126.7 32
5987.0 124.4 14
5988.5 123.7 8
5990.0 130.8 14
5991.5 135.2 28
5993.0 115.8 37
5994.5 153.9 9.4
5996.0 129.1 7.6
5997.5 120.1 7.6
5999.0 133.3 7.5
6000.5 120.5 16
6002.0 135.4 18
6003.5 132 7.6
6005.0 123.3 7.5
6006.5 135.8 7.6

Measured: 0.74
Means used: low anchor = 126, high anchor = 134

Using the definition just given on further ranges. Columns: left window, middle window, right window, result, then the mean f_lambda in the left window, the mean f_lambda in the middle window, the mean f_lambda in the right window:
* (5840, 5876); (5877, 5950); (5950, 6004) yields 2.7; 134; 128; 132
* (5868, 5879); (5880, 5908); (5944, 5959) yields 1.7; 129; 122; 134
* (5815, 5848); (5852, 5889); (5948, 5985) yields 1.8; 137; 130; 134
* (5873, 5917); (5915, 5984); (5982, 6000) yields -2.3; 125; 133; 131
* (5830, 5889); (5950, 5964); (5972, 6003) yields 0.1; 132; 131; 132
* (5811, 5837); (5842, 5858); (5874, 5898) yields -1.1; 135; 138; 121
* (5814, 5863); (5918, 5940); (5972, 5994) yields 0.5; 136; 130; 132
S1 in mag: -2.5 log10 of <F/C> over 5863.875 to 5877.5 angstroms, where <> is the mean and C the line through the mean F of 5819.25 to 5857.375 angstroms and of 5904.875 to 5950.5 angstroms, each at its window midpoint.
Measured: 0.04 mag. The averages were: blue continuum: 137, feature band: 130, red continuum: 132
